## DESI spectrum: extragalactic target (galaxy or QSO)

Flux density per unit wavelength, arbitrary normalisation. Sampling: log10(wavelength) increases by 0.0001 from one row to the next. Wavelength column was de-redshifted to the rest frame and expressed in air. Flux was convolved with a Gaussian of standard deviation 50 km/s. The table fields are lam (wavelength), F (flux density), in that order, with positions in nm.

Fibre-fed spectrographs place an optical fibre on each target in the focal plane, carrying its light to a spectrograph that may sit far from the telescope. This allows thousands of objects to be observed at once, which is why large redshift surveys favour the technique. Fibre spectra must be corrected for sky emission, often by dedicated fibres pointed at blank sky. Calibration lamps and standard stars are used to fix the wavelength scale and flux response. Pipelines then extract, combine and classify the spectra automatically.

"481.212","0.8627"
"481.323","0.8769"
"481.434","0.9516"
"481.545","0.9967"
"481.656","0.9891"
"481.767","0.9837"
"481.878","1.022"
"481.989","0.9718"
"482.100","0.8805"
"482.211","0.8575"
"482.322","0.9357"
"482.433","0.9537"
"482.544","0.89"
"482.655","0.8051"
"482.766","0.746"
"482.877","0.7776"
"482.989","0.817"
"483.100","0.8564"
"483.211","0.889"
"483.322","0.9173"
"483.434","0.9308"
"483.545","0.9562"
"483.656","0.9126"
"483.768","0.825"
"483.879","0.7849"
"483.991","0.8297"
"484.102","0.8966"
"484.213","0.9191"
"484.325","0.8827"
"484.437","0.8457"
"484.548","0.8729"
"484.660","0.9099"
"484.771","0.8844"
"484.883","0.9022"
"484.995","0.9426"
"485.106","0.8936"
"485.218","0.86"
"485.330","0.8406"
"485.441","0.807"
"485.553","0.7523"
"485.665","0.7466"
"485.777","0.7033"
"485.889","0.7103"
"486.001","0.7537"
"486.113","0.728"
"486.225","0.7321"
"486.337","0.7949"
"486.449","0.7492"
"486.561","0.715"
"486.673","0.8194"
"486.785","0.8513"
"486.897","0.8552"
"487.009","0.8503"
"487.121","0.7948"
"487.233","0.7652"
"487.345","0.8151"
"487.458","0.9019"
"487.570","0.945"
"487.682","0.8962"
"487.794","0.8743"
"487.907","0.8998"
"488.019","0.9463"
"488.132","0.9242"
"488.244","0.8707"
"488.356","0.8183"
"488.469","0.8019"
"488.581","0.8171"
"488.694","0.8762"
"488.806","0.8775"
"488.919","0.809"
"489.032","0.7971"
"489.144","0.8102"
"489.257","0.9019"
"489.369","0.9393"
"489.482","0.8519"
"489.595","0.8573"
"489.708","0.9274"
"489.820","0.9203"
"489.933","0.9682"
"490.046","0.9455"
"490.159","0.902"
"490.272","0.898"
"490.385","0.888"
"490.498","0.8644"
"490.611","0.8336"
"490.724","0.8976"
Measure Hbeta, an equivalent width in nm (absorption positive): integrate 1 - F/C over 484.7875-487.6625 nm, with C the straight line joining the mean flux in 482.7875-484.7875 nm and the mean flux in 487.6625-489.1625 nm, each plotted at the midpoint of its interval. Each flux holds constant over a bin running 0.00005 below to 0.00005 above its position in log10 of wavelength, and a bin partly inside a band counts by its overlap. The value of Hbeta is 0.18 nm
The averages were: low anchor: 0.87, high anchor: 0.859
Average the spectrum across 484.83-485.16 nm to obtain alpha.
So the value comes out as 0.914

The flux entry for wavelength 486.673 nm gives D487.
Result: 0.8194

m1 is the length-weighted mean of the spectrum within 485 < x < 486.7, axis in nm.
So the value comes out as 0.778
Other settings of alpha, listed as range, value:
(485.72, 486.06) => 0.722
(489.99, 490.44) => 0.908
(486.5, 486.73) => 0.768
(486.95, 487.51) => 0.825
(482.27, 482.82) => 0.867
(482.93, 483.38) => 0.868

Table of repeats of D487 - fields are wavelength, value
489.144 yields 0.8102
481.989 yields 0.9718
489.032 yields 0.7971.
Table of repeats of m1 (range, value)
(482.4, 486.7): 0.834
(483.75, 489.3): 0.836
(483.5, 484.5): 0.872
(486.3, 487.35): 0.801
